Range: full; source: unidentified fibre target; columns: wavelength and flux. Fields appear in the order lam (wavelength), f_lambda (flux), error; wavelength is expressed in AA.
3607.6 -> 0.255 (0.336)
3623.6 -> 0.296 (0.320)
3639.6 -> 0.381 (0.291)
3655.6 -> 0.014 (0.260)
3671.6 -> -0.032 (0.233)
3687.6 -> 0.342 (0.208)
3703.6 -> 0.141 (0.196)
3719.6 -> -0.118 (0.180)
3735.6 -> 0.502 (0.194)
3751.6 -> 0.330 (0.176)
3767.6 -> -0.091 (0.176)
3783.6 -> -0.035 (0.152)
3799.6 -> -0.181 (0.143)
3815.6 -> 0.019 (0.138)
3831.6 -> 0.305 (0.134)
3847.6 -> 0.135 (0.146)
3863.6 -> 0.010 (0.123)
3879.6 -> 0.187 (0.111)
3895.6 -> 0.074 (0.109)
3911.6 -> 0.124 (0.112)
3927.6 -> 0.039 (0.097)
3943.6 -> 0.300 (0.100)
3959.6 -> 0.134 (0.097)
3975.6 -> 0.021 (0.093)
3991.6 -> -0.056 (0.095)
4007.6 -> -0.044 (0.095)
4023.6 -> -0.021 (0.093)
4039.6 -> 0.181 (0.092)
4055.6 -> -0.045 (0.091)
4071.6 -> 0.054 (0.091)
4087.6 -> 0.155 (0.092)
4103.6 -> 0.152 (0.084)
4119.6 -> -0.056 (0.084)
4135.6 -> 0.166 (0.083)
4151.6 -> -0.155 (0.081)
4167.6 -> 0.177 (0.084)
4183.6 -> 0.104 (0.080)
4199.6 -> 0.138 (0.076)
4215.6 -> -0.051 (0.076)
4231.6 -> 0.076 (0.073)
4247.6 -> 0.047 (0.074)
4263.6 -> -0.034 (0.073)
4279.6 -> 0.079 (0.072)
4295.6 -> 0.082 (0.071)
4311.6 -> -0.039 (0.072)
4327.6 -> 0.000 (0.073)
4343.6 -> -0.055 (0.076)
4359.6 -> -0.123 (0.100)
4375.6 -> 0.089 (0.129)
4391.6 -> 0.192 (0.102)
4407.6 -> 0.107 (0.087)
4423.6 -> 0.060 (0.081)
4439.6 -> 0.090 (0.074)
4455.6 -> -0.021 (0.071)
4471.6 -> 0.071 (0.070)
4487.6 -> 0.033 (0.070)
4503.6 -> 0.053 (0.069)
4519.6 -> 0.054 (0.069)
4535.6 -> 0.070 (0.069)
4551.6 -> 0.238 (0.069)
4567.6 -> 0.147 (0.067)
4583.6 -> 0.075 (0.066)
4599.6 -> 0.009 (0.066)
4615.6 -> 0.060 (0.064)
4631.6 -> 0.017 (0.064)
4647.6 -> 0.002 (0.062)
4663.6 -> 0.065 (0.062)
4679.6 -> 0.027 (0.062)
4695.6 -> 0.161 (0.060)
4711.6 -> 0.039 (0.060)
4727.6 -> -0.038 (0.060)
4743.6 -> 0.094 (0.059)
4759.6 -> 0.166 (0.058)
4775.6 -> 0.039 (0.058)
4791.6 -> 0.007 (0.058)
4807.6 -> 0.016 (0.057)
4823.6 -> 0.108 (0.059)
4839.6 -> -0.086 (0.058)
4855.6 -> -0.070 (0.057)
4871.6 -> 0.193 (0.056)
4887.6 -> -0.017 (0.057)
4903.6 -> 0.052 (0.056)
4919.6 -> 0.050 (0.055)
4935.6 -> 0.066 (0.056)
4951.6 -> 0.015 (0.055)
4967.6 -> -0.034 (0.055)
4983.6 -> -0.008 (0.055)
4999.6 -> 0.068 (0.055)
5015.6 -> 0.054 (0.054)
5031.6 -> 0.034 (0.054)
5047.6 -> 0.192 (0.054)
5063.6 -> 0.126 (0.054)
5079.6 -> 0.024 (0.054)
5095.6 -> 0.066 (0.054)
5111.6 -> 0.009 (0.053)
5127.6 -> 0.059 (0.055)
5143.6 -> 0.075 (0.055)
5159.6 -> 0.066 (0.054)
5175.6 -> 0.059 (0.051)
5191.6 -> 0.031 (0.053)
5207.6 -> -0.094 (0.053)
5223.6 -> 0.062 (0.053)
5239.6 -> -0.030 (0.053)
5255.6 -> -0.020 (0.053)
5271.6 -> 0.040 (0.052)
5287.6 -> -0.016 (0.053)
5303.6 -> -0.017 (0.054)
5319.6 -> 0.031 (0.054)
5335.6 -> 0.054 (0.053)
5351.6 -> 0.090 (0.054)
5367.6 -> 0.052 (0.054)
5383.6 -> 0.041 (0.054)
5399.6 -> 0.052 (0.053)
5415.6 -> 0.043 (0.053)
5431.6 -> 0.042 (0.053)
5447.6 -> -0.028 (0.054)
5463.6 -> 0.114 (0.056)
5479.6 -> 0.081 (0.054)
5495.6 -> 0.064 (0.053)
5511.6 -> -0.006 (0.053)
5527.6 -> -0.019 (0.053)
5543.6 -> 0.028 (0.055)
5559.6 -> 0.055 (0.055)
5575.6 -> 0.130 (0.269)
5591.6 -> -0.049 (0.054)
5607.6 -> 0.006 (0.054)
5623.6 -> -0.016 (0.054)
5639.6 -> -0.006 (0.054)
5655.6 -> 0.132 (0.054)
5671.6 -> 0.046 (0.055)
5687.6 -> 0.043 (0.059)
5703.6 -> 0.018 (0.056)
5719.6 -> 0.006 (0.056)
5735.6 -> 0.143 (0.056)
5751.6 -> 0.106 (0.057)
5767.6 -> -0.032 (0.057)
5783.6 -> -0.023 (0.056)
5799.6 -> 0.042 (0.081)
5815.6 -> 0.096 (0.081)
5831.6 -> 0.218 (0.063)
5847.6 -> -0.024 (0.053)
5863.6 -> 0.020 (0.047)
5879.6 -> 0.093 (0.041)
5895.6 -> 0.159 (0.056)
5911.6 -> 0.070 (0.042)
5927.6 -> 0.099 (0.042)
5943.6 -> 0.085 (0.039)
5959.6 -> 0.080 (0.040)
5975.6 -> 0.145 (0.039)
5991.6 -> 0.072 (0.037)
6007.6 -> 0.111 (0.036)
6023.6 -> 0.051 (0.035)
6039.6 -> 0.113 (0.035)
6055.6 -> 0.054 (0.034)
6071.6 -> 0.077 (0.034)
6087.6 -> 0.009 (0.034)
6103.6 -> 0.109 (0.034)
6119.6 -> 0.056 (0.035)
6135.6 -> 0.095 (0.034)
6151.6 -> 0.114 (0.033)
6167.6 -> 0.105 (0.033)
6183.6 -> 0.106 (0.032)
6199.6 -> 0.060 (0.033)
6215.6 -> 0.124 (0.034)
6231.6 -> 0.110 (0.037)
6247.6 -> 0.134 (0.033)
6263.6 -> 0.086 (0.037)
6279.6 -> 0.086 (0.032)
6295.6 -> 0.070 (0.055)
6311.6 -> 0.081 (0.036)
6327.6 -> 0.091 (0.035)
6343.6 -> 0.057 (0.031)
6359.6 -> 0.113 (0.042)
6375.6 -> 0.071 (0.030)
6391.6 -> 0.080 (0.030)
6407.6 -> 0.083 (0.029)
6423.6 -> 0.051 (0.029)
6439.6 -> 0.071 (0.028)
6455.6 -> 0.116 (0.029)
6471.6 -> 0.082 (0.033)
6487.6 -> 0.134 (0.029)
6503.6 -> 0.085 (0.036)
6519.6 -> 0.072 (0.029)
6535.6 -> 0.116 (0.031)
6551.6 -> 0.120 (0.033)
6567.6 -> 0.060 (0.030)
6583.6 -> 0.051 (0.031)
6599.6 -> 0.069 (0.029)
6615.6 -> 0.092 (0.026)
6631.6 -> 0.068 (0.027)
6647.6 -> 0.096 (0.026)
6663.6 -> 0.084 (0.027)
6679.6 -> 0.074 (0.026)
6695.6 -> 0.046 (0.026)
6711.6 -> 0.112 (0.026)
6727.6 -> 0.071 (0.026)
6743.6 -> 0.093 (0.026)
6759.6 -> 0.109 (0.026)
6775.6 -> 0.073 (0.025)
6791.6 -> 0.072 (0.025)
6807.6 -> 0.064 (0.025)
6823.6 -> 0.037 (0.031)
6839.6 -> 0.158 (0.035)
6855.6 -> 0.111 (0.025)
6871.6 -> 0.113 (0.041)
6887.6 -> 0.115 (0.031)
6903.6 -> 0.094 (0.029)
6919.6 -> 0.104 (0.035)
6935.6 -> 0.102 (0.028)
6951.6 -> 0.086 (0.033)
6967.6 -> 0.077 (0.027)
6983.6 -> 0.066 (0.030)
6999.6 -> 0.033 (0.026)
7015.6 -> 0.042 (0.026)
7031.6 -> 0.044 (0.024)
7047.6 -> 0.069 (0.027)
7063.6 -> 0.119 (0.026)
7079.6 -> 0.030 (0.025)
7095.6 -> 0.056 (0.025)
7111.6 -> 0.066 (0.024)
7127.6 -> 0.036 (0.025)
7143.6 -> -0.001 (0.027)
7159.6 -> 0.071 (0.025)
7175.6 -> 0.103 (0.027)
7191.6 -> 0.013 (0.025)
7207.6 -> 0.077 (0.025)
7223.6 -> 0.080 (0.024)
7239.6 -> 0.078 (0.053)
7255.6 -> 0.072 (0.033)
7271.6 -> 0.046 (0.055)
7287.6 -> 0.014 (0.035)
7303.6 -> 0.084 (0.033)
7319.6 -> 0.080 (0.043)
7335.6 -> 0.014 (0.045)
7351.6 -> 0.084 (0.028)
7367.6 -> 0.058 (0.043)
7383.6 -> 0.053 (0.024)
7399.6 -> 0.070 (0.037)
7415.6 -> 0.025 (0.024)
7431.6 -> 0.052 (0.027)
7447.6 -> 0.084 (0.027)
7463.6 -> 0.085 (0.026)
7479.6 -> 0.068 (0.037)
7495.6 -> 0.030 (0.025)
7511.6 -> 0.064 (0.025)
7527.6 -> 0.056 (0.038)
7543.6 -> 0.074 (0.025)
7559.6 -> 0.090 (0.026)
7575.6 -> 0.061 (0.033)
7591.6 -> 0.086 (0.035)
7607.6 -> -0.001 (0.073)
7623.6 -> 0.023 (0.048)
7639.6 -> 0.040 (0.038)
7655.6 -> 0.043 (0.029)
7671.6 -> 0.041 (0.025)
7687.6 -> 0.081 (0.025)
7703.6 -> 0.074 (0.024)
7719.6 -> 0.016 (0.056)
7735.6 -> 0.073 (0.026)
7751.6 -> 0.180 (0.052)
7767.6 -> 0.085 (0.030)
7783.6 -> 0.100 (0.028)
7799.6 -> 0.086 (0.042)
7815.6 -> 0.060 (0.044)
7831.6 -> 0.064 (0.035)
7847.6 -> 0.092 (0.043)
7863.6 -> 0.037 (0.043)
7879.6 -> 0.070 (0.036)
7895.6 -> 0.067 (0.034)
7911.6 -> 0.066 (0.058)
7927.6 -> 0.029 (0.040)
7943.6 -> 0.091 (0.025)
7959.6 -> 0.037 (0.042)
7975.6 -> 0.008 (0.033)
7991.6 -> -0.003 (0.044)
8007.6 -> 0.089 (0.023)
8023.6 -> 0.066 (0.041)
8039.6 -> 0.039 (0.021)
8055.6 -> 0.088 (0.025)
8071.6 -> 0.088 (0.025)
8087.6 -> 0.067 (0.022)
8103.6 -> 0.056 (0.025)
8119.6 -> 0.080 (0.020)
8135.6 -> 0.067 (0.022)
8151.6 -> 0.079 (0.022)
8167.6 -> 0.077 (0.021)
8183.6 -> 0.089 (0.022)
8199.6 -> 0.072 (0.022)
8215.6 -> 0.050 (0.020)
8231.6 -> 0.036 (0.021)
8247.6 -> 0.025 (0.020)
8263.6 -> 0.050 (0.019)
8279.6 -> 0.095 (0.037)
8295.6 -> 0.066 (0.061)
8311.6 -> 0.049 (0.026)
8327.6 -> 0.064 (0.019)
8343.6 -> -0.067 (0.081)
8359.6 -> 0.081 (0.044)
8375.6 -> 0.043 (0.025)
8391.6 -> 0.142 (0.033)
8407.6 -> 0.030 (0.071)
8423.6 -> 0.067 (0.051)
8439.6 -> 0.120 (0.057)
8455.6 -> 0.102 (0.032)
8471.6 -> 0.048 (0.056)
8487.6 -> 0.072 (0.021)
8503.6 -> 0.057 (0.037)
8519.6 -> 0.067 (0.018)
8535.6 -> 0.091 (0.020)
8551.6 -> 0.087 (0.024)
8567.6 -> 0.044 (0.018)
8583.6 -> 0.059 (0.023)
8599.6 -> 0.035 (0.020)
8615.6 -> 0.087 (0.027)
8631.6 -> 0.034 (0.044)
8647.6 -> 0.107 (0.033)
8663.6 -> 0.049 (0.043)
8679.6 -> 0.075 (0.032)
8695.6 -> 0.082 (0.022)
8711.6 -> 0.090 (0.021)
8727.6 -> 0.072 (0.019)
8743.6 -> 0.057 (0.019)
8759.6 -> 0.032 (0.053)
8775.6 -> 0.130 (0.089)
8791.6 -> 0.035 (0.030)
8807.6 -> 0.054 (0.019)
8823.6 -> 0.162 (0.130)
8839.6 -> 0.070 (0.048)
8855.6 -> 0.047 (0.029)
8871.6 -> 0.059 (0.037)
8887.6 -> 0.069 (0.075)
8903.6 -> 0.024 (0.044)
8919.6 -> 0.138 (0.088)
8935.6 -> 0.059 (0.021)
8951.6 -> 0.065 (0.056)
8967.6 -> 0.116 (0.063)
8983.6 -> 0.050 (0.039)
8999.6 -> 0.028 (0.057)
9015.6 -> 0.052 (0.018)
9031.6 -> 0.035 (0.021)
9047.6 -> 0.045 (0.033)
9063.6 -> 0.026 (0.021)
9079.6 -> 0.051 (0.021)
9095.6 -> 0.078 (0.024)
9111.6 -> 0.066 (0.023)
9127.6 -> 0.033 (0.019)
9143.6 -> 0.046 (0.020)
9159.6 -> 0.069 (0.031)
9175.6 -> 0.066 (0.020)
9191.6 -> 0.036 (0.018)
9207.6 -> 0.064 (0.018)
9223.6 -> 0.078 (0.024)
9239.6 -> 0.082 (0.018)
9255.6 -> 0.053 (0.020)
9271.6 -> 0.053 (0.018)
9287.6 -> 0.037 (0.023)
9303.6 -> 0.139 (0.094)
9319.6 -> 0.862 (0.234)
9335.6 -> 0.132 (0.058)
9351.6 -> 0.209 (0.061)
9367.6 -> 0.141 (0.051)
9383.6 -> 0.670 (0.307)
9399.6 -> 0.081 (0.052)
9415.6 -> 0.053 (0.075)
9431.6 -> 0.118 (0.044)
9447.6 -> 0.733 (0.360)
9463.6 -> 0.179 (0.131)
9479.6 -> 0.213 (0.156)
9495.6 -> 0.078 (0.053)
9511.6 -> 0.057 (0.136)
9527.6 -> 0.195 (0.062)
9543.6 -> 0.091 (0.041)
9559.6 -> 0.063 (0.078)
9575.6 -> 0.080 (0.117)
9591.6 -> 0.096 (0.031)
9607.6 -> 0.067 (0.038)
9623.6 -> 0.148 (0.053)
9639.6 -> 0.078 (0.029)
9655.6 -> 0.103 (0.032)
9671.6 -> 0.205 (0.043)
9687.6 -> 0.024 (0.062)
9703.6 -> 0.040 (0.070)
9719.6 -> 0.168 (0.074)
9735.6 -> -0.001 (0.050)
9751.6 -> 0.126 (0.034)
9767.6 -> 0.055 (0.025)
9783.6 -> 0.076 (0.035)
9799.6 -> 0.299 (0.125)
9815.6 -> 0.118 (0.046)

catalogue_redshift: 1.50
